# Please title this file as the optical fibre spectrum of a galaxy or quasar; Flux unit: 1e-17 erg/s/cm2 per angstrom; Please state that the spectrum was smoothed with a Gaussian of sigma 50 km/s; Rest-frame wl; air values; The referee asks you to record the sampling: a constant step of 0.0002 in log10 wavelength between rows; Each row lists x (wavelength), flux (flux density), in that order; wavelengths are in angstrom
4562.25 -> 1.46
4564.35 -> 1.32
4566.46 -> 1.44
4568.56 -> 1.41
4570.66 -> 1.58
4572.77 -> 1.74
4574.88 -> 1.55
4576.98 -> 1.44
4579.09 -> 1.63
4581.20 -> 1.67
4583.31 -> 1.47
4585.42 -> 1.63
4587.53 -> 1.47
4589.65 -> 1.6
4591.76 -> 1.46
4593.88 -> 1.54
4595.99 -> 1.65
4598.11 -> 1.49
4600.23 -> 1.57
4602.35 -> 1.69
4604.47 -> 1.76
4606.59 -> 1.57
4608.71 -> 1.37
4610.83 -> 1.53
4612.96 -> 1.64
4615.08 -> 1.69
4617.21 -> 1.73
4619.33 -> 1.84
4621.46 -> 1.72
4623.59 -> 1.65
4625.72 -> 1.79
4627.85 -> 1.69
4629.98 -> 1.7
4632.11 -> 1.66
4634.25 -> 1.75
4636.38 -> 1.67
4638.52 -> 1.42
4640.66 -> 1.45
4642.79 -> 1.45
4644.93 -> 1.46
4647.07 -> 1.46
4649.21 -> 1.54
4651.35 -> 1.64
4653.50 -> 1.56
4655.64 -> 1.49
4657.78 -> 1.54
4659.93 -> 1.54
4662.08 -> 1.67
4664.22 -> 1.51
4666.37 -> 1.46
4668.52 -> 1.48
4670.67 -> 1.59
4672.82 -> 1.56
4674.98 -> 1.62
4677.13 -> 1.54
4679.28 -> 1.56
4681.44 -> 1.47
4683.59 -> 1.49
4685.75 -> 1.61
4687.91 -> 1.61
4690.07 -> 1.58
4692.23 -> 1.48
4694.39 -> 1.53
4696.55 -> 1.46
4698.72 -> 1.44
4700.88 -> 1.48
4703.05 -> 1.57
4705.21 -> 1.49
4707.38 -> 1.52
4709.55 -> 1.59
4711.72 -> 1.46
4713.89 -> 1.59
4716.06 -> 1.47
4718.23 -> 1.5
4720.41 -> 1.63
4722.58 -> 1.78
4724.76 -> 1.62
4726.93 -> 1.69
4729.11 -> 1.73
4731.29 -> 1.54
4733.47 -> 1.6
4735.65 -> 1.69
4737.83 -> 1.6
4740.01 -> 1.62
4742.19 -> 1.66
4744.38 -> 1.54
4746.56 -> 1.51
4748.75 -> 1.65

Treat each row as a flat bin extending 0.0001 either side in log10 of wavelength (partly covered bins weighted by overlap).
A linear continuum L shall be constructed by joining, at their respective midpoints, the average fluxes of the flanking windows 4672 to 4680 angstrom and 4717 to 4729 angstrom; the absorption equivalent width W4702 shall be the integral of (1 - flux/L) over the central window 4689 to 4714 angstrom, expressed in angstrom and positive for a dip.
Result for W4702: 1.55 angstrom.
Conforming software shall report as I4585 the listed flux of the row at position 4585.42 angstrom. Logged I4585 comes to 1.63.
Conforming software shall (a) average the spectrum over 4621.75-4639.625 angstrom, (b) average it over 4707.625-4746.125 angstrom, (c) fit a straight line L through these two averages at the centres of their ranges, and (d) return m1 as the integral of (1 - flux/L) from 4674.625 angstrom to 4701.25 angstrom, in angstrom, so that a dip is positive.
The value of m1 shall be 1.7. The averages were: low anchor 1.67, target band 1.53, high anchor 1.6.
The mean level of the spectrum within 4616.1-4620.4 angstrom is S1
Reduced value 1.78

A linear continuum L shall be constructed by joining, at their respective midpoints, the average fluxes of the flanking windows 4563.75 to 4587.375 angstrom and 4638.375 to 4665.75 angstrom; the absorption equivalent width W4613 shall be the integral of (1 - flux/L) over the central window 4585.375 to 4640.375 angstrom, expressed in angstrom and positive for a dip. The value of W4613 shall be -3.43 angstrom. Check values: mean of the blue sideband 1.54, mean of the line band 1.62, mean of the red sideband 1.52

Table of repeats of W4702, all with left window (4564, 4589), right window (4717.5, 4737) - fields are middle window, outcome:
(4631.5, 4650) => 0.5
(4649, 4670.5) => 0.7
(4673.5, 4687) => 0.5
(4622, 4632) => -0.8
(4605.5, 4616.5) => 0.0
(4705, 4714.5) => 0.6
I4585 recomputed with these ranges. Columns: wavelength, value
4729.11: 1.73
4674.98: 1.62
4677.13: 1.54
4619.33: 1.84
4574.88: 1.55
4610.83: 1.53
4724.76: 1.62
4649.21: 1.54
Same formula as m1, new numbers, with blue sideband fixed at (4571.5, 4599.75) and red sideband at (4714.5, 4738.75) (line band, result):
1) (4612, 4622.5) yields -1.0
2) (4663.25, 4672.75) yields 0.5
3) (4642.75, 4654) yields 0.5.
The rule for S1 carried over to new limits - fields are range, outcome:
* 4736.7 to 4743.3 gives 1.63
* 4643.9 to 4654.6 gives 1.53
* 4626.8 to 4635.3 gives 1.7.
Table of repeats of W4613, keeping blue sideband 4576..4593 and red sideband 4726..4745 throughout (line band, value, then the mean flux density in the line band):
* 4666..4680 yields 0.4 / 1.55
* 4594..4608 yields -0.5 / 1.61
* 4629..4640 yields -0.4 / 1.63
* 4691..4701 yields 0.8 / 1.48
